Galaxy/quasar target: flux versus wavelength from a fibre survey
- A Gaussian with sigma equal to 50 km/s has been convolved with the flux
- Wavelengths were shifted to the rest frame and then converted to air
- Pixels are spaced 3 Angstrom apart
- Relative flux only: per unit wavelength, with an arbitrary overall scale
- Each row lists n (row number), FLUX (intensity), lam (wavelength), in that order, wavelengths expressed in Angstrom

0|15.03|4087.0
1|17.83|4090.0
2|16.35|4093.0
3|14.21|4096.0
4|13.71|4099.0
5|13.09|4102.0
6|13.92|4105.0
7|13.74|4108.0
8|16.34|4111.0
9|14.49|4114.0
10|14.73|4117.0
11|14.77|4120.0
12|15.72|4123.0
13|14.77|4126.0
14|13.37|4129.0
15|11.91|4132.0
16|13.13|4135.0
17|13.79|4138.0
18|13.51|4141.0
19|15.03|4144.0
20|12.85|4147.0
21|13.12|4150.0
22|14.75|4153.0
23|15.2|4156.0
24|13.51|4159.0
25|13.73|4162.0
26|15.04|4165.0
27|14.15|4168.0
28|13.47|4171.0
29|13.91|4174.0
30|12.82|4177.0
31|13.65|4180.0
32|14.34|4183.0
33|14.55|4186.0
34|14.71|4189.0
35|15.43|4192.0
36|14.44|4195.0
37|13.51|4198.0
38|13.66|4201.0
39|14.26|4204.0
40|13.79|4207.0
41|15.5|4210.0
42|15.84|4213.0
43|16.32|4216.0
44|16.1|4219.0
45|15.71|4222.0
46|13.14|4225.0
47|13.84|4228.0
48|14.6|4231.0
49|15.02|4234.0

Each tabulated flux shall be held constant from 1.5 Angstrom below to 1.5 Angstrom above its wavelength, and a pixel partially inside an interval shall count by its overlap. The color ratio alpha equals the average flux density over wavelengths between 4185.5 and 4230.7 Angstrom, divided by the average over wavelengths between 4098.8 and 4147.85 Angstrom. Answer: 1.0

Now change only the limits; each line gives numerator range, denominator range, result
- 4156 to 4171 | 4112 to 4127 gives 0.95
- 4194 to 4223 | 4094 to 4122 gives 1.04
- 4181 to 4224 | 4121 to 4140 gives 1.07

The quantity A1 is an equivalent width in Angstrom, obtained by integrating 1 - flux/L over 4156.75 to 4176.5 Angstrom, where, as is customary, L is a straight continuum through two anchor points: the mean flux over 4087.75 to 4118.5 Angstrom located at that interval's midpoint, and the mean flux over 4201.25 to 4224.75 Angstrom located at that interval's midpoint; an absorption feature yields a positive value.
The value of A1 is 1.4 Angstrom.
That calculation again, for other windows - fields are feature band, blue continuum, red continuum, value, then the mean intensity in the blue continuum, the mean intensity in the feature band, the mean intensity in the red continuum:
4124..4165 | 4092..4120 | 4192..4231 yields 2.1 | 14.5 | 13.8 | 14.7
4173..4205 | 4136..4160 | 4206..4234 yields 1.0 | 14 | 14.1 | 15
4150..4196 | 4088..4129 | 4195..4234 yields 1.7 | 14.8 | 14.2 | 14.7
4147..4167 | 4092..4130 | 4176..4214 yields 0.4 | 14.5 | 14.1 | 14.3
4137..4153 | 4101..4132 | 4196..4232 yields 0.8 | 14.4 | 13.8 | 14.7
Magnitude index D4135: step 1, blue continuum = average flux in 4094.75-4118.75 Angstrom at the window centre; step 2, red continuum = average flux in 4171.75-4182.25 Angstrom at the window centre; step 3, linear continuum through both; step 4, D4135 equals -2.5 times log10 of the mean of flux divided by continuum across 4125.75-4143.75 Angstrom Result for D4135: 0.04 mag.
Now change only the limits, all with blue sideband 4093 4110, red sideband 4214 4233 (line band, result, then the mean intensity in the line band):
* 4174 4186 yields 0.07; 13.8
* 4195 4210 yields 0.06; 14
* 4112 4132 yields -0.02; 14.5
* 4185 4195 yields -0.01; 14.8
